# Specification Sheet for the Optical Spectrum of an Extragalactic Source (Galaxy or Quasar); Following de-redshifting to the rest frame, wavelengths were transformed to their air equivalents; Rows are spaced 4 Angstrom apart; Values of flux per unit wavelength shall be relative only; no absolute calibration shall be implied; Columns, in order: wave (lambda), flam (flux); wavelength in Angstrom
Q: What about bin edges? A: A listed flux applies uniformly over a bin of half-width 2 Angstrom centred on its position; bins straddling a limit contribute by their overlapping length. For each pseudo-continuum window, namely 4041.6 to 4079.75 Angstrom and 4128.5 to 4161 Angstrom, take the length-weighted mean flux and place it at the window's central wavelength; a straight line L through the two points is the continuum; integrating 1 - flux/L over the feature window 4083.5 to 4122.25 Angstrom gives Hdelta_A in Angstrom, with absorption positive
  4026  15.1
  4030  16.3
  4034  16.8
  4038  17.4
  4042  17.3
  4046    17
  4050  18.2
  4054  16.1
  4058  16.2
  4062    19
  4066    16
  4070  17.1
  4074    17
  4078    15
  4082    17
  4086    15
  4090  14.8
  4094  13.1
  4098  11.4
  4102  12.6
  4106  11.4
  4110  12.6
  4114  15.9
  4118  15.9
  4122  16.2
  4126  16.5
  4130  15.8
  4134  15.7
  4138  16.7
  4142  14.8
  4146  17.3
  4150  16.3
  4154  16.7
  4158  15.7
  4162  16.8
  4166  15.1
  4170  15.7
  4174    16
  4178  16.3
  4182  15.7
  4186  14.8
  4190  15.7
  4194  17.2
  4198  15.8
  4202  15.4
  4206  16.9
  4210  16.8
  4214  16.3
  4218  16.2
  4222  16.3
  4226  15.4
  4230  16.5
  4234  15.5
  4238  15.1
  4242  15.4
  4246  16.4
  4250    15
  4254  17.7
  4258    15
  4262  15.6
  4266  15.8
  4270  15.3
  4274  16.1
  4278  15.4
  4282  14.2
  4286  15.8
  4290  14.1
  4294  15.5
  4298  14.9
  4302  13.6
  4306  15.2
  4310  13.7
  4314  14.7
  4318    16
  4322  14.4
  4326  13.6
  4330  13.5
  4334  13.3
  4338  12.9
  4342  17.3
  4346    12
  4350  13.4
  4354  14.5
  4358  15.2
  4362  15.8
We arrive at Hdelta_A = 6.31 Angstrom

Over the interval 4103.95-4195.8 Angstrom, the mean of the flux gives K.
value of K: 15.7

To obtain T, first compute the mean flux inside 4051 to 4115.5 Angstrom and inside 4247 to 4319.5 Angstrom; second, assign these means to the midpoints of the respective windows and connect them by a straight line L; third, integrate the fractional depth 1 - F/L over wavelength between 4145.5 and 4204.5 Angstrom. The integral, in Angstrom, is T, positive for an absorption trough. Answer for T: -3.4 Angstrom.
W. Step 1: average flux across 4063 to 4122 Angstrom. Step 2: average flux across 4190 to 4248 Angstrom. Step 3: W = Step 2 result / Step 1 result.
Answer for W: 1.09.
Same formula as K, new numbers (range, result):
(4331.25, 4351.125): 13.8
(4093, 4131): 14.1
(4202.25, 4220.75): 16.4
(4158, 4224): 16.1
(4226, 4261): 15.8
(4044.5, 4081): 16.8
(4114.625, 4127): 16.1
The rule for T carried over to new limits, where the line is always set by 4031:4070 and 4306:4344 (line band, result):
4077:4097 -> 2.32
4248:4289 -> -1.59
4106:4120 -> 1.84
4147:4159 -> -0.20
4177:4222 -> -1.34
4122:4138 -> 0.20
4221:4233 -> -0.49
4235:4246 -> -0.17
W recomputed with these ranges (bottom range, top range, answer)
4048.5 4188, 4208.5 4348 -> 0.97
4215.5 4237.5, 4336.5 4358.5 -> 0.89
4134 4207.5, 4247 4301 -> 0.96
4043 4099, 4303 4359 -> 0.89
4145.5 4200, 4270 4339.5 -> 0.91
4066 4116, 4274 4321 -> 1.03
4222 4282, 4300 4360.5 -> 0.91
